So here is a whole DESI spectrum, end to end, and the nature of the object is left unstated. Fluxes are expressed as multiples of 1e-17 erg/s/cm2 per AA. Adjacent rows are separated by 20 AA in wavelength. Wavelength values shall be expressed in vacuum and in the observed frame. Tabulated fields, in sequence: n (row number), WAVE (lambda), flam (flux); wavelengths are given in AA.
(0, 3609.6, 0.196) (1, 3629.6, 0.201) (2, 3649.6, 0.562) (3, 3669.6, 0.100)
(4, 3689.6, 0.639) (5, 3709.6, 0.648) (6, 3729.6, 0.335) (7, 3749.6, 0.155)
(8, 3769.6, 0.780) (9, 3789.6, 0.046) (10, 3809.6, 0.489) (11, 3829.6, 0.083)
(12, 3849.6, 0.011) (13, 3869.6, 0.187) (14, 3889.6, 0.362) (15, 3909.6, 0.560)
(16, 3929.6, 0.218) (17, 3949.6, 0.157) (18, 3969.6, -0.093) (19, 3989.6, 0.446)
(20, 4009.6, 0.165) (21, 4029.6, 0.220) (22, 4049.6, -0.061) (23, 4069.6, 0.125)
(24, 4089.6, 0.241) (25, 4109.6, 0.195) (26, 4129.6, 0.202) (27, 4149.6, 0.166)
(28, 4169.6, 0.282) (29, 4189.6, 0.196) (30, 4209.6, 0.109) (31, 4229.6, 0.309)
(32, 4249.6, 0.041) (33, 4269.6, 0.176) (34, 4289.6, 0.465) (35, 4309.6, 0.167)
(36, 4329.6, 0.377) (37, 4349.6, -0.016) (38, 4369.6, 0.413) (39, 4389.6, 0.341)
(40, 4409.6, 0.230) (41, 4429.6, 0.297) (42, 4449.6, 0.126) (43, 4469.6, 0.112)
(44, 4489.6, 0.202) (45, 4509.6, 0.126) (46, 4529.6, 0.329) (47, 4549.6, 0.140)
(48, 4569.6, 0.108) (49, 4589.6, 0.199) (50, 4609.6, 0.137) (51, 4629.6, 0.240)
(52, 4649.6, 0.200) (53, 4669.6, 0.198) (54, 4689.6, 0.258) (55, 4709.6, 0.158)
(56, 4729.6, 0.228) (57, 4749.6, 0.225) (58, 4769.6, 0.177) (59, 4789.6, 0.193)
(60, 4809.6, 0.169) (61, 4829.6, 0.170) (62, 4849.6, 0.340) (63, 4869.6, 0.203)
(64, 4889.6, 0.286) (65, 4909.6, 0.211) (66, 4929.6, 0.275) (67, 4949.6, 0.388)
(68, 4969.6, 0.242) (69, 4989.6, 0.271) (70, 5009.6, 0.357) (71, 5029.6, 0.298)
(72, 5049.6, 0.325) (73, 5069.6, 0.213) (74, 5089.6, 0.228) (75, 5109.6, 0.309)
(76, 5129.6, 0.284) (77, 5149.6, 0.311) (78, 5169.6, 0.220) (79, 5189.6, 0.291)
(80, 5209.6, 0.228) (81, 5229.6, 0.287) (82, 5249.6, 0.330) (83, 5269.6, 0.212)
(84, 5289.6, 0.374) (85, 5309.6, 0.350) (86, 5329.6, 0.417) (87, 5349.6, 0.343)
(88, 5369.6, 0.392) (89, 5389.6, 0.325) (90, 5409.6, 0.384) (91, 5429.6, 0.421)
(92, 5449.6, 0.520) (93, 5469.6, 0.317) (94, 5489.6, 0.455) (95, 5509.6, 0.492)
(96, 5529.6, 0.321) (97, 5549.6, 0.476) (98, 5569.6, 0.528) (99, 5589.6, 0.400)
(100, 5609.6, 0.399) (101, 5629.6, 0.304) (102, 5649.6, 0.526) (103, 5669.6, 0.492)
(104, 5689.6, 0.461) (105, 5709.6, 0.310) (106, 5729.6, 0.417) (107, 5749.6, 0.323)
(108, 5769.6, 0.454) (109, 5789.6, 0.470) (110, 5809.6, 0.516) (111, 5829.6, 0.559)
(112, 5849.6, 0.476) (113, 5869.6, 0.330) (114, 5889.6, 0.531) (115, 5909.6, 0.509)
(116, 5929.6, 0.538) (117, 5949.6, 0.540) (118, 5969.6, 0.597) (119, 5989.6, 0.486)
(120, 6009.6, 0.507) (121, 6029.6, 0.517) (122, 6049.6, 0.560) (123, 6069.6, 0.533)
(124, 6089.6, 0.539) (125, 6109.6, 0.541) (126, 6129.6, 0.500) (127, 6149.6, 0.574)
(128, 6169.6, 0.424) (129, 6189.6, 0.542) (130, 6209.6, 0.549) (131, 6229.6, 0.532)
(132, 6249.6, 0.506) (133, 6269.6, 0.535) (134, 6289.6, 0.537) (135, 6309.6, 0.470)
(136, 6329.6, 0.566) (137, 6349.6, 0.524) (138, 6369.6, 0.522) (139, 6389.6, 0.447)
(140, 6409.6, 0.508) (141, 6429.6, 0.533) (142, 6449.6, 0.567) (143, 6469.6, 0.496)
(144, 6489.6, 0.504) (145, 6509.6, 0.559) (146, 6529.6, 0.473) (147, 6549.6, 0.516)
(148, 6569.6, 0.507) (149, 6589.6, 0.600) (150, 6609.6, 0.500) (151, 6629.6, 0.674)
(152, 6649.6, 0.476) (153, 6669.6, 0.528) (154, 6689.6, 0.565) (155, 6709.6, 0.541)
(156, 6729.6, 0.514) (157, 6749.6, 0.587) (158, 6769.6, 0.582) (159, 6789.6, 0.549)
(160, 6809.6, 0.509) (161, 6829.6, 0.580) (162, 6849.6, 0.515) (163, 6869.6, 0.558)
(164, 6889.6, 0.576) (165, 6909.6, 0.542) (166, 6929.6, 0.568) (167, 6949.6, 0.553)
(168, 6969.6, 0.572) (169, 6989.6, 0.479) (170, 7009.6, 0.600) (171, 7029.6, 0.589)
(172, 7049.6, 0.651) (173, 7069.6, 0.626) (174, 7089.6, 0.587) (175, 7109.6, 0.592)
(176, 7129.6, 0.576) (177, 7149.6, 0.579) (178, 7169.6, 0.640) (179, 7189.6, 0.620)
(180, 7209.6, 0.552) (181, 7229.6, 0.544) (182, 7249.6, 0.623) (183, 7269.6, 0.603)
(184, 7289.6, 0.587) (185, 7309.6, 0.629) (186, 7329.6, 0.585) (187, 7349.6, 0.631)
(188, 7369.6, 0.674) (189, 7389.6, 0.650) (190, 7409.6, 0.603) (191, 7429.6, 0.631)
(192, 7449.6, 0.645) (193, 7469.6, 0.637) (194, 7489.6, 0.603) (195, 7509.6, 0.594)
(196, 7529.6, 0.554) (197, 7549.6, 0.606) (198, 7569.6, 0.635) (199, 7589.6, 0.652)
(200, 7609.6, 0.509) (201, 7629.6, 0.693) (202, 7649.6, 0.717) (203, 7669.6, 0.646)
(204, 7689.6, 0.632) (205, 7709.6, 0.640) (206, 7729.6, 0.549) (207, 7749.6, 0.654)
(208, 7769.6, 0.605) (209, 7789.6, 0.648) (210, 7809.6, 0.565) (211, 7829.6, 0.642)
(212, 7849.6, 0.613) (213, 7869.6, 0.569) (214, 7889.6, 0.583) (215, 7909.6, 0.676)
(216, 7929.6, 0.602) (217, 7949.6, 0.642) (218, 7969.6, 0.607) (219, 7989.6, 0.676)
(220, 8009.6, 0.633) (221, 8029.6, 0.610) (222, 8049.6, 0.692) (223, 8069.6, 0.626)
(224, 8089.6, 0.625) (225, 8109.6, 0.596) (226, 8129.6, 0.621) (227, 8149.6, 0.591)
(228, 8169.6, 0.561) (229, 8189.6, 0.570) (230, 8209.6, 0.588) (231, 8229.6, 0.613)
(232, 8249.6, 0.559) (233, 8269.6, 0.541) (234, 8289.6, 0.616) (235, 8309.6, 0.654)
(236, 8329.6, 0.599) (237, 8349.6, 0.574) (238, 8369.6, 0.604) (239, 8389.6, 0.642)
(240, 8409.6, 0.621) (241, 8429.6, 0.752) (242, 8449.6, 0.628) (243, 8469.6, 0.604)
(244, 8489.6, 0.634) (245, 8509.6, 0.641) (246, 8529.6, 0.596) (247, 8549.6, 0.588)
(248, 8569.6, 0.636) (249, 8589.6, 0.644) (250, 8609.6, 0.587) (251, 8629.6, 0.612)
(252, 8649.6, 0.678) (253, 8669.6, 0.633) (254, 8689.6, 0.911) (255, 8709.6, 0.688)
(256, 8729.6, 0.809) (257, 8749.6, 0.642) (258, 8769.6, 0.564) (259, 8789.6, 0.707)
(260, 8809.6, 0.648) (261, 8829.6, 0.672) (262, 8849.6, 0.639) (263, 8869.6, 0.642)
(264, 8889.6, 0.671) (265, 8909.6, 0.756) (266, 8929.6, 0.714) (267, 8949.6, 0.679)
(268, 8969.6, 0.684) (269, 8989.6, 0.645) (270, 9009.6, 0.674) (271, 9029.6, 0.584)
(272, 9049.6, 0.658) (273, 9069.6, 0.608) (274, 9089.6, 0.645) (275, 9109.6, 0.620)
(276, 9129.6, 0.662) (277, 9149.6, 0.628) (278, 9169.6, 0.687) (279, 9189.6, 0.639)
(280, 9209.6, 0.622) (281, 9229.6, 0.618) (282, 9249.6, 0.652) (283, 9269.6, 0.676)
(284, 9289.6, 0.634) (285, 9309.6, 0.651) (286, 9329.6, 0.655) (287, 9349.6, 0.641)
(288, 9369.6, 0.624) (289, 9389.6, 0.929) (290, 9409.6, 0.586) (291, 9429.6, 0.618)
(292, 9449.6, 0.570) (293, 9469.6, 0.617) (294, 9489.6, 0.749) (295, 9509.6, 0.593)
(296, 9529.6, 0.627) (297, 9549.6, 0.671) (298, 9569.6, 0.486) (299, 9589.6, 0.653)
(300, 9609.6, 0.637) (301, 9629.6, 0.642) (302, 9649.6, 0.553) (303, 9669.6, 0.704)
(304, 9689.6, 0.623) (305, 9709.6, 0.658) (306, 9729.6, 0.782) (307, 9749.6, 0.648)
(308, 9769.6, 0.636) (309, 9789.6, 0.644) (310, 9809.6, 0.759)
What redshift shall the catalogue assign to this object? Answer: 0.325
